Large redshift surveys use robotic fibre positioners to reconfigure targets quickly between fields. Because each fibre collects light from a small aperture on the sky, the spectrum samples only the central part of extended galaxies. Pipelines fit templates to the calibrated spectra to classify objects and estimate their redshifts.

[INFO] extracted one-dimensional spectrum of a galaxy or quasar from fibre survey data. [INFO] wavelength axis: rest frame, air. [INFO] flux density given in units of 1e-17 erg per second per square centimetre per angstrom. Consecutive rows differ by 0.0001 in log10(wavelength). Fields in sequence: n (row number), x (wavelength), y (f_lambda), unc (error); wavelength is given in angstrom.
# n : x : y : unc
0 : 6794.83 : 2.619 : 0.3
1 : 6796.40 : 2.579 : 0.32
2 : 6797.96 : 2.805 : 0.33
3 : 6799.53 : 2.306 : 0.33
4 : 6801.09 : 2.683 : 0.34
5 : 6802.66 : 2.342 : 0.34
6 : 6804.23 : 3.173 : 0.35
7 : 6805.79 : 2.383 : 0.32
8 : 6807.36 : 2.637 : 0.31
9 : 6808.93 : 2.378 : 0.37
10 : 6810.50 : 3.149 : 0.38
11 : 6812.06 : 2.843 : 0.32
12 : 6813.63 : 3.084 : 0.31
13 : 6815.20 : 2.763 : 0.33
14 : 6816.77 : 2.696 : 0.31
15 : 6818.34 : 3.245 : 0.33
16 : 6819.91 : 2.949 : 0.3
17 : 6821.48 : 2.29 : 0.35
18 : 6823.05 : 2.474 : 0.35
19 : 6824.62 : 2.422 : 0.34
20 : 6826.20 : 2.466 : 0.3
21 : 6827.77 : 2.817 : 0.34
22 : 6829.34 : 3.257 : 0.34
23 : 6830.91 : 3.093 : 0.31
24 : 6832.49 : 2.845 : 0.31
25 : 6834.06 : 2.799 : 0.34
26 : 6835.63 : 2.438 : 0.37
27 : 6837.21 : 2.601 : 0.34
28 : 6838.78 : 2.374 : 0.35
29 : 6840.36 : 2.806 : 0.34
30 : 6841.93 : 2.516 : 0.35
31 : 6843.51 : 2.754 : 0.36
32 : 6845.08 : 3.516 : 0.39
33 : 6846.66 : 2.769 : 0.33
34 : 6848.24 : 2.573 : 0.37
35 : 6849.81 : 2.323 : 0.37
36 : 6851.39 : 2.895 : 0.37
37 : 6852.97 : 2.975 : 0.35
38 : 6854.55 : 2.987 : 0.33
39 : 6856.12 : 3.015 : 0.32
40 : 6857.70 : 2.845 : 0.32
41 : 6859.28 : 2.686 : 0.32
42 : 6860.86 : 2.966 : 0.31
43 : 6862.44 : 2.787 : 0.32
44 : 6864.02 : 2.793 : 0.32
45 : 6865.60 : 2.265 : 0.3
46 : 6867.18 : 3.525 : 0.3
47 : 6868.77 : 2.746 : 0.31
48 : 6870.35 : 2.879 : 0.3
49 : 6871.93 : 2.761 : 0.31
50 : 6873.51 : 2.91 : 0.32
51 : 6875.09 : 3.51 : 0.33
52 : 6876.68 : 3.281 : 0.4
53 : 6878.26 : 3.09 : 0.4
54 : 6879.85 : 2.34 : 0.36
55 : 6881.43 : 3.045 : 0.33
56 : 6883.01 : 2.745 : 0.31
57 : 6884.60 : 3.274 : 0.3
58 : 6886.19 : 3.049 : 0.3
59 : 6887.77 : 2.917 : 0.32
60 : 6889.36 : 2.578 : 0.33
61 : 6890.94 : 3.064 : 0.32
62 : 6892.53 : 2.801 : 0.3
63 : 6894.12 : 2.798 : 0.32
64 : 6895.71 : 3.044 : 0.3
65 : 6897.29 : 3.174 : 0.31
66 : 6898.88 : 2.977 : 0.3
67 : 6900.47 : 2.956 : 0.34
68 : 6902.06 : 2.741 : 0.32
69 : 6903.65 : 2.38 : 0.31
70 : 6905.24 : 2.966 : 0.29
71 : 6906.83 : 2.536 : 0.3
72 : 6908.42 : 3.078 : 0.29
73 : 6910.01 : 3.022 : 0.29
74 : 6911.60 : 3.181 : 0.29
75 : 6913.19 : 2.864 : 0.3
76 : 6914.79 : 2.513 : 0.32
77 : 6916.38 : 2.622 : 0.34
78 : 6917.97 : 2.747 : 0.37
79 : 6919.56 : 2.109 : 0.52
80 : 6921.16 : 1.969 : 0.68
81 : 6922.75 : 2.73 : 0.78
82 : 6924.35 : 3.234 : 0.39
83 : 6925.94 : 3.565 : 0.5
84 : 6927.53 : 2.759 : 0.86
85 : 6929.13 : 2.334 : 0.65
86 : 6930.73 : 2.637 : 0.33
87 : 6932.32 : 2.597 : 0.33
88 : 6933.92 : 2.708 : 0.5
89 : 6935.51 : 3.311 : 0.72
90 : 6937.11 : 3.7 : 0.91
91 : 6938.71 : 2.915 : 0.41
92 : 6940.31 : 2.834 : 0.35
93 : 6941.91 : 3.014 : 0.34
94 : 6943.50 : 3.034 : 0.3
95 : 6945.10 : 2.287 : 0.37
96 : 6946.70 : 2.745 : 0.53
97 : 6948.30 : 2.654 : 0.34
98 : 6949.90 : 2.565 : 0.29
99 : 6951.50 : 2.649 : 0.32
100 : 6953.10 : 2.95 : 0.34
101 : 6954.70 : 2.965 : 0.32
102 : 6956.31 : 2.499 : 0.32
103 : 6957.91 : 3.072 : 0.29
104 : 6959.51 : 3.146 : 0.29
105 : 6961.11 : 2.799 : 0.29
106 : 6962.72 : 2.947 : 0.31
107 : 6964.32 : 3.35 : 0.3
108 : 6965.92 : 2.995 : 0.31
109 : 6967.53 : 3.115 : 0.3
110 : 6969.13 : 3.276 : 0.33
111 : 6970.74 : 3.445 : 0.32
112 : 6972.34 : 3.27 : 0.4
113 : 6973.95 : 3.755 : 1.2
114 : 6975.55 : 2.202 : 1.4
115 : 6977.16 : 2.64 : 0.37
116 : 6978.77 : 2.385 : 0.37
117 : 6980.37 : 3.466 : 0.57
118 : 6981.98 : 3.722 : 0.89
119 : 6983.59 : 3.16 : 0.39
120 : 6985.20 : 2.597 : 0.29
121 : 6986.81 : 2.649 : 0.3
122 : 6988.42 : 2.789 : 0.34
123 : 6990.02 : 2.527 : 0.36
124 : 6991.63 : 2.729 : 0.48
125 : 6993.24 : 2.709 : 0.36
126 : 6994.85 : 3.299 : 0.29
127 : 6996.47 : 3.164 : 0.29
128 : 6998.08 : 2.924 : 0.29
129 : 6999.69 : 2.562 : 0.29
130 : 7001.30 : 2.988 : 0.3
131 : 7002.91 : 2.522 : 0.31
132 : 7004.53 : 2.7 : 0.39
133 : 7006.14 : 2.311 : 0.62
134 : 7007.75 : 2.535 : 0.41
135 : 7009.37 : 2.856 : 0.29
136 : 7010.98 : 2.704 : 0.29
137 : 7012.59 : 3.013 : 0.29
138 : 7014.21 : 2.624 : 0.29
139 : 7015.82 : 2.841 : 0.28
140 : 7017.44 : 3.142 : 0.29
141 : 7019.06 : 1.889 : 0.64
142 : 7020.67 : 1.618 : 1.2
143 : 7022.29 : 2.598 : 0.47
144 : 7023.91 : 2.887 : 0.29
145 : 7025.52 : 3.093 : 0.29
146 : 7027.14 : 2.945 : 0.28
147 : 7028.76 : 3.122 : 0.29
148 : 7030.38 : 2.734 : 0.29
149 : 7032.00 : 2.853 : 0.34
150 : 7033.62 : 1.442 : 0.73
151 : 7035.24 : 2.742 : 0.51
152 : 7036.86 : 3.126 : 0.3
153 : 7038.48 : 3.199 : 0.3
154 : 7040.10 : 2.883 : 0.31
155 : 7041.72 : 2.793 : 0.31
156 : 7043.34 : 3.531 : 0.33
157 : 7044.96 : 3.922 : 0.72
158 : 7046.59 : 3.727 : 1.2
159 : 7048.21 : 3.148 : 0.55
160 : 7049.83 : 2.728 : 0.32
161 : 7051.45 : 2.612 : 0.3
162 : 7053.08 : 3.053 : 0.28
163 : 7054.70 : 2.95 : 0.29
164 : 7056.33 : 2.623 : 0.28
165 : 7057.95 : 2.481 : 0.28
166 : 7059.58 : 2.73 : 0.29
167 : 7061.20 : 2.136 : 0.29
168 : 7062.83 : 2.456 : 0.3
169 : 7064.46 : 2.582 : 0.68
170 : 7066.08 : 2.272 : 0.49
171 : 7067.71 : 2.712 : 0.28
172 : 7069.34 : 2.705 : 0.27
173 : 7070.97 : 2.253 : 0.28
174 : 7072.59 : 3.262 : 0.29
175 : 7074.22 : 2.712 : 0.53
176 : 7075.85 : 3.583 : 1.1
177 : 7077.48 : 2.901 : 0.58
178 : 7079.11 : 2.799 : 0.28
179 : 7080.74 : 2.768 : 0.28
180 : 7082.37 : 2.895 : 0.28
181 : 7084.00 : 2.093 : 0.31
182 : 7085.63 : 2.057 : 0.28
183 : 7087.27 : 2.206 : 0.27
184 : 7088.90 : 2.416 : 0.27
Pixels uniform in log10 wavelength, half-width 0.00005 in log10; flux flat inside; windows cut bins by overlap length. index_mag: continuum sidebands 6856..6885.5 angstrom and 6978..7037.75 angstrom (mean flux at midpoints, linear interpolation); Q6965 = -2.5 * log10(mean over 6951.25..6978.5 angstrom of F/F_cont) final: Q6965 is -0.07 mag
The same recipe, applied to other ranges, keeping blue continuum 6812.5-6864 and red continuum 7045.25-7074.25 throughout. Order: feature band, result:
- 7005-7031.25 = 0.030 mag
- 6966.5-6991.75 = -0.086 mag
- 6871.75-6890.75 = -0.073 mag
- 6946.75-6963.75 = -0.024 mag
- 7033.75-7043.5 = -0.057 mag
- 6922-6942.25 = -0.068 mag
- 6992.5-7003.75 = -0.046 mag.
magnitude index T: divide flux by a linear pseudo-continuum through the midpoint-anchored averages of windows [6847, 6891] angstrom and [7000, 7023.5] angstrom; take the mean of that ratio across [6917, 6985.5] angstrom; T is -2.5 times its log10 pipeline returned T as -0.07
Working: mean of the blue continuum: 2.88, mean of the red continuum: 2.6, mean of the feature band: 2.91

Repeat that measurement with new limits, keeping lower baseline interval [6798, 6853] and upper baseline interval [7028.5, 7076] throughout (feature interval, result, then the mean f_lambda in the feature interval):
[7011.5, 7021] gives 0.095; 2.57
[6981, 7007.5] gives -0.013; 2.83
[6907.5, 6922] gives 0.035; 2.68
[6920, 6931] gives 0.016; 2.73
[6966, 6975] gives -0.186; 3.31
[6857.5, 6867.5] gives -0.024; 2.81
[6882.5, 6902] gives -0.071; 2.94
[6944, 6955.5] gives 0.033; 2.7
